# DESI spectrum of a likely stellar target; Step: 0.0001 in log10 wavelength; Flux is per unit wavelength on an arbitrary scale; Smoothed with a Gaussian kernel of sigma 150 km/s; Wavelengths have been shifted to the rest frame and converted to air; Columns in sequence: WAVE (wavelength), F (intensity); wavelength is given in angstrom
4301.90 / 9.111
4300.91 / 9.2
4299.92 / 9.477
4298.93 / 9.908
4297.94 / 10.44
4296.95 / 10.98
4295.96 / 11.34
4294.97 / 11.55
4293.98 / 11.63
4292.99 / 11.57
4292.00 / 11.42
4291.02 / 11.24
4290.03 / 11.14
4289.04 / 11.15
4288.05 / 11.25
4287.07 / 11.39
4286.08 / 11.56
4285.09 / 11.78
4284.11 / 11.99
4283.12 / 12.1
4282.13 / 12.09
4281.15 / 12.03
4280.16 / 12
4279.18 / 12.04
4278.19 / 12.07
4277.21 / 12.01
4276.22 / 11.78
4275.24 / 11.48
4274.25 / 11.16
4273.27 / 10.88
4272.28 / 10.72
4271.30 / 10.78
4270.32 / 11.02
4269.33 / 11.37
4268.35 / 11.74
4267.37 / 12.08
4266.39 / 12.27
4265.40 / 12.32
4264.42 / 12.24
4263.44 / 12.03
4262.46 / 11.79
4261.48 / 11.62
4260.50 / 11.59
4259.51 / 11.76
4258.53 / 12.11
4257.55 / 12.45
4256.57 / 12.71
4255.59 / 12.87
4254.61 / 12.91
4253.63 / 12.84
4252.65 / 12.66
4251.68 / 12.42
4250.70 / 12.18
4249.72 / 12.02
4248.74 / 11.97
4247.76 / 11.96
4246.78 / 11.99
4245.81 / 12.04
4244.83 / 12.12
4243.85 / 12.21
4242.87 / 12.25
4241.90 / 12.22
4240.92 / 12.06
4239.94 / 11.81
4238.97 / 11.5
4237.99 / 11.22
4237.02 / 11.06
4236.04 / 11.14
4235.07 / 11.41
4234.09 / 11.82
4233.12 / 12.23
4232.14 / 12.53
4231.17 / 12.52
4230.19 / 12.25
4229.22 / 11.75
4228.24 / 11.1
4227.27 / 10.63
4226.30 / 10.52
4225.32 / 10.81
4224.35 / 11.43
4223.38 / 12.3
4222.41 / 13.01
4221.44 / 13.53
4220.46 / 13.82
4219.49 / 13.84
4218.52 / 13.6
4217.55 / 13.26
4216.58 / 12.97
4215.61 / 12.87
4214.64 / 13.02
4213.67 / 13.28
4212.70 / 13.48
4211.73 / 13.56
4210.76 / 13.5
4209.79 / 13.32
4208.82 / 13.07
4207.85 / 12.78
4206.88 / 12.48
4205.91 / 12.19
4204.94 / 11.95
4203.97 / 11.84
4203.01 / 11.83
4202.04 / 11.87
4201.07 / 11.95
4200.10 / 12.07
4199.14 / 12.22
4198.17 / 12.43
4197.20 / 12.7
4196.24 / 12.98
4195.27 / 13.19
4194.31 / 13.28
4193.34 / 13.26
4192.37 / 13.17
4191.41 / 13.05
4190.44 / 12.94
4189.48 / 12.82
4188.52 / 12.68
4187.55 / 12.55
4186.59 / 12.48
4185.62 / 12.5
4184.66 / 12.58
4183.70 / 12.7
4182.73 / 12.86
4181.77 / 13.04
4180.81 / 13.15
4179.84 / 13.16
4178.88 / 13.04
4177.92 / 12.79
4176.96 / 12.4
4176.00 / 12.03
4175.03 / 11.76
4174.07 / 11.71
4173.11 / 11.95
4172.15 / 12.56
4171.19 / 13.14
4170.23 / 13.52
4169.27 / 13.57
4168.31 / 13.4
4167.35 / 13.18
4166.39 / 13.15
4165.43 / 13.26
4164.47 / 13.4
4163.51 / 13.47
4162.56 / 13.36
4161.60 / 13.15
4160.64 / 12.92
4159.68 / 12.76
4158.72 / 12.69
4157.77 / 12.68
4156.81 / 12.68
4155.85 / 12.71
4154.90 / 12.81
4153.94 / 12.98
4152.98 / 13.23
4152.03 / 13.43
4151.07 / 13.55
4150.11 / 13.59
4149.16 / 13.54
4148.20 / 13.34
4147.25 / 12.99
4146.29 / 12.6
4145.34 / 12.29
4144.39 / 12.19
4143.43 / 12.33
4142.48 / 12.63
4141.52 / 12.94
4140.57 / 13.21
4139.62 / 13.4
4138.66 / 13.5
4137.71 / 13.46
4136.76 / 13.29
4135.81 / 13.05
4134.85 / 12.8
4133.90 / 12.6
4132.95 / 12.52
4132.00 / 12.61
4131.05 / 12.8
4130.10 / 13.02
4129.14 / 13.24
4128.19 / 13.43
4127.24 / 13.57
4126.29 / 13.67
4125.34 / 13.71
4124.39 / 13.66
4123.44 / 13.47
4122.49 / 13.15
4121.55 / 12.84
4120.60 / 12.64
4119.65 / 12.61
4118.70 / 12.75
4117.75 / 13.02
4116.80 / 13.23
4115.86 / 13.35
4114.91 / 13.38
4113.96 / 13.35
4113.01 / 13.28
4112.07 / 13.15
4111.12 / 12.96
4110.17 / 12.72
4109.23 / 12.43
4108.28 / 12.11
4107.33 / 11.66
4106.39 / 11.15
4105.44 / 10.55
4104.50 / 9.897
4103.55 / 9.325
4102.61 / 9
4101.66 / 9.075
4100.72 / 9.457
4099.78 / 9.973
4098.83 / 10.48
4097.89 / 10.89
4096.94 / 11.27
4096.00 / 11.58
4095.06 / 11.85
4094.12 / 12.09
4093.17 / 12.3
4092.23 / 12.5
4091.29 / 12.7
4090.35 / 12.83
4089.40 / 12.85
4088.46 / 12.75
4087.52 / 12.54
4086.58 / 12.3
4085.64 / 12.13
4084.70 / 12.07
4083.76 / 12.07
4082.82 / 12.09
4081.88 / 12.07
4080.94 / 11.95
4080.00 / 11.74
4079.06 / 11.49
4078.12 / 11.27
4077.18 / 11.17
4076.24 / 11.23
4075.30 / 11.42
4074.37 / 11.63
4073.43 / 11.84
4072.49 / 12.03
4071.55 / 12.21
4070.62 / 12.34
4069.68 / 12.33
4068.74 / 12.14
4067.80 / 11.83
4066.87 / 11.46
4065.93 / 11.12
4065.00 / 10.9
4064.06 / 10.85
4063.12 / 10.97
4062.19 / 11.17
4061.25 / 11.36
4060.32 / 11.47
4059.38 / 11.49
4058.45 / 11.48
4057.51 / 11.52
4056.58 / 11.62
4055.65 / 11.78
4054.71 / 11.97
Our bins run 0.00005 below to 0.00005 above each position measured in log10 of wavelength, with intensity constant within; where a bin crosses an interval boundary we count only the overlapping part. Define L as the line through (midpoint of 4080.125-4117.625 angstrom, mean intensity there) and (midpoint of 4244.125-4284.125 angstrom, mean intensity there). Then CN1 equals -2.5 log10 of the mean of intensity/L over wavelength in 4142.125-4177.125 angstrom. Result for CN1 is -0.089 mag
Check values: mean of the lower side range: 11.8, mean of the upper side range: 12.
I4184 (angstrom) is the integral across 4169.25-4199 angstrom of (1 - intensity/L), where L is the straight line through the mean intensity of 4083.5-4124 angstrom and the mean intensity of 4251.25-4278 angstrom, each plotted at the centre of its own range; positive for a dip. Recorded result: -2.0 angstrom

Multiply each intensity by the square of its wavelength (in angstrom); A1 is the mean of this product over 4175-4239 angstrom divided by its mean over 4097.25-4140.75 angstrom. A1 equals 1.05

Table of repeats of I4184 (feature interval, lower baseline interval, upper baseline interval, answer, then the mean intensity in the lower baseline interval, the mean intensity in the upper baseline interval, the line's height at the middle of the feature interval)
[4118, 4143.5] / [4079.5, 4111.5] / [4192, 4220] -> -2.38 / 11.6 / 12.8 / 12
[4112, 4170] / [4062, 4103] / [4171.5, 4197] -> -4.04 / 11.6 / 12.7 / 12.2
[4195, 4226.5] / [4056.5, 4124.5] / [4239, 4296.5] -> -2.18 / 11.9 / 11.9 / 11.9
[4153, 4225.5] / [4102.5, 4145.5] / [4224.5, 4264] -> -3.22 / 12.7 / 11.9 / 12.3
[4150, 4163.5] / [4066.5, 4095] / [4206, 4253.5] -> -0.94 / 12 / 12.3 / 12.2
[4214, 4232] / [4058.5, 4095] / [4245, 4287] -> -0.75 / 11.9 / 11.9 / 11.9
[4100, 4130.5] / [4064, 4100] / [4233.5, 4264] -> -1.17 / 11.8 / 12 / 11.9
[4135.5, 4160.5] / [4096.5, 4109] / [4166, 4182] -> -2.27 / 10.4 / 12.8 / 11.9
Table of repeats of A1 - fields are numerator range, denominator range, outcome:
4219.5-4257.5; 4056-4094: 1.10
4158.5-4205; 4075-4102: 1.14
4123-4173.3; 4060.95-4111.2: 1.17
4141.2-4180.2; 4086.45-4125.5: 1.10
